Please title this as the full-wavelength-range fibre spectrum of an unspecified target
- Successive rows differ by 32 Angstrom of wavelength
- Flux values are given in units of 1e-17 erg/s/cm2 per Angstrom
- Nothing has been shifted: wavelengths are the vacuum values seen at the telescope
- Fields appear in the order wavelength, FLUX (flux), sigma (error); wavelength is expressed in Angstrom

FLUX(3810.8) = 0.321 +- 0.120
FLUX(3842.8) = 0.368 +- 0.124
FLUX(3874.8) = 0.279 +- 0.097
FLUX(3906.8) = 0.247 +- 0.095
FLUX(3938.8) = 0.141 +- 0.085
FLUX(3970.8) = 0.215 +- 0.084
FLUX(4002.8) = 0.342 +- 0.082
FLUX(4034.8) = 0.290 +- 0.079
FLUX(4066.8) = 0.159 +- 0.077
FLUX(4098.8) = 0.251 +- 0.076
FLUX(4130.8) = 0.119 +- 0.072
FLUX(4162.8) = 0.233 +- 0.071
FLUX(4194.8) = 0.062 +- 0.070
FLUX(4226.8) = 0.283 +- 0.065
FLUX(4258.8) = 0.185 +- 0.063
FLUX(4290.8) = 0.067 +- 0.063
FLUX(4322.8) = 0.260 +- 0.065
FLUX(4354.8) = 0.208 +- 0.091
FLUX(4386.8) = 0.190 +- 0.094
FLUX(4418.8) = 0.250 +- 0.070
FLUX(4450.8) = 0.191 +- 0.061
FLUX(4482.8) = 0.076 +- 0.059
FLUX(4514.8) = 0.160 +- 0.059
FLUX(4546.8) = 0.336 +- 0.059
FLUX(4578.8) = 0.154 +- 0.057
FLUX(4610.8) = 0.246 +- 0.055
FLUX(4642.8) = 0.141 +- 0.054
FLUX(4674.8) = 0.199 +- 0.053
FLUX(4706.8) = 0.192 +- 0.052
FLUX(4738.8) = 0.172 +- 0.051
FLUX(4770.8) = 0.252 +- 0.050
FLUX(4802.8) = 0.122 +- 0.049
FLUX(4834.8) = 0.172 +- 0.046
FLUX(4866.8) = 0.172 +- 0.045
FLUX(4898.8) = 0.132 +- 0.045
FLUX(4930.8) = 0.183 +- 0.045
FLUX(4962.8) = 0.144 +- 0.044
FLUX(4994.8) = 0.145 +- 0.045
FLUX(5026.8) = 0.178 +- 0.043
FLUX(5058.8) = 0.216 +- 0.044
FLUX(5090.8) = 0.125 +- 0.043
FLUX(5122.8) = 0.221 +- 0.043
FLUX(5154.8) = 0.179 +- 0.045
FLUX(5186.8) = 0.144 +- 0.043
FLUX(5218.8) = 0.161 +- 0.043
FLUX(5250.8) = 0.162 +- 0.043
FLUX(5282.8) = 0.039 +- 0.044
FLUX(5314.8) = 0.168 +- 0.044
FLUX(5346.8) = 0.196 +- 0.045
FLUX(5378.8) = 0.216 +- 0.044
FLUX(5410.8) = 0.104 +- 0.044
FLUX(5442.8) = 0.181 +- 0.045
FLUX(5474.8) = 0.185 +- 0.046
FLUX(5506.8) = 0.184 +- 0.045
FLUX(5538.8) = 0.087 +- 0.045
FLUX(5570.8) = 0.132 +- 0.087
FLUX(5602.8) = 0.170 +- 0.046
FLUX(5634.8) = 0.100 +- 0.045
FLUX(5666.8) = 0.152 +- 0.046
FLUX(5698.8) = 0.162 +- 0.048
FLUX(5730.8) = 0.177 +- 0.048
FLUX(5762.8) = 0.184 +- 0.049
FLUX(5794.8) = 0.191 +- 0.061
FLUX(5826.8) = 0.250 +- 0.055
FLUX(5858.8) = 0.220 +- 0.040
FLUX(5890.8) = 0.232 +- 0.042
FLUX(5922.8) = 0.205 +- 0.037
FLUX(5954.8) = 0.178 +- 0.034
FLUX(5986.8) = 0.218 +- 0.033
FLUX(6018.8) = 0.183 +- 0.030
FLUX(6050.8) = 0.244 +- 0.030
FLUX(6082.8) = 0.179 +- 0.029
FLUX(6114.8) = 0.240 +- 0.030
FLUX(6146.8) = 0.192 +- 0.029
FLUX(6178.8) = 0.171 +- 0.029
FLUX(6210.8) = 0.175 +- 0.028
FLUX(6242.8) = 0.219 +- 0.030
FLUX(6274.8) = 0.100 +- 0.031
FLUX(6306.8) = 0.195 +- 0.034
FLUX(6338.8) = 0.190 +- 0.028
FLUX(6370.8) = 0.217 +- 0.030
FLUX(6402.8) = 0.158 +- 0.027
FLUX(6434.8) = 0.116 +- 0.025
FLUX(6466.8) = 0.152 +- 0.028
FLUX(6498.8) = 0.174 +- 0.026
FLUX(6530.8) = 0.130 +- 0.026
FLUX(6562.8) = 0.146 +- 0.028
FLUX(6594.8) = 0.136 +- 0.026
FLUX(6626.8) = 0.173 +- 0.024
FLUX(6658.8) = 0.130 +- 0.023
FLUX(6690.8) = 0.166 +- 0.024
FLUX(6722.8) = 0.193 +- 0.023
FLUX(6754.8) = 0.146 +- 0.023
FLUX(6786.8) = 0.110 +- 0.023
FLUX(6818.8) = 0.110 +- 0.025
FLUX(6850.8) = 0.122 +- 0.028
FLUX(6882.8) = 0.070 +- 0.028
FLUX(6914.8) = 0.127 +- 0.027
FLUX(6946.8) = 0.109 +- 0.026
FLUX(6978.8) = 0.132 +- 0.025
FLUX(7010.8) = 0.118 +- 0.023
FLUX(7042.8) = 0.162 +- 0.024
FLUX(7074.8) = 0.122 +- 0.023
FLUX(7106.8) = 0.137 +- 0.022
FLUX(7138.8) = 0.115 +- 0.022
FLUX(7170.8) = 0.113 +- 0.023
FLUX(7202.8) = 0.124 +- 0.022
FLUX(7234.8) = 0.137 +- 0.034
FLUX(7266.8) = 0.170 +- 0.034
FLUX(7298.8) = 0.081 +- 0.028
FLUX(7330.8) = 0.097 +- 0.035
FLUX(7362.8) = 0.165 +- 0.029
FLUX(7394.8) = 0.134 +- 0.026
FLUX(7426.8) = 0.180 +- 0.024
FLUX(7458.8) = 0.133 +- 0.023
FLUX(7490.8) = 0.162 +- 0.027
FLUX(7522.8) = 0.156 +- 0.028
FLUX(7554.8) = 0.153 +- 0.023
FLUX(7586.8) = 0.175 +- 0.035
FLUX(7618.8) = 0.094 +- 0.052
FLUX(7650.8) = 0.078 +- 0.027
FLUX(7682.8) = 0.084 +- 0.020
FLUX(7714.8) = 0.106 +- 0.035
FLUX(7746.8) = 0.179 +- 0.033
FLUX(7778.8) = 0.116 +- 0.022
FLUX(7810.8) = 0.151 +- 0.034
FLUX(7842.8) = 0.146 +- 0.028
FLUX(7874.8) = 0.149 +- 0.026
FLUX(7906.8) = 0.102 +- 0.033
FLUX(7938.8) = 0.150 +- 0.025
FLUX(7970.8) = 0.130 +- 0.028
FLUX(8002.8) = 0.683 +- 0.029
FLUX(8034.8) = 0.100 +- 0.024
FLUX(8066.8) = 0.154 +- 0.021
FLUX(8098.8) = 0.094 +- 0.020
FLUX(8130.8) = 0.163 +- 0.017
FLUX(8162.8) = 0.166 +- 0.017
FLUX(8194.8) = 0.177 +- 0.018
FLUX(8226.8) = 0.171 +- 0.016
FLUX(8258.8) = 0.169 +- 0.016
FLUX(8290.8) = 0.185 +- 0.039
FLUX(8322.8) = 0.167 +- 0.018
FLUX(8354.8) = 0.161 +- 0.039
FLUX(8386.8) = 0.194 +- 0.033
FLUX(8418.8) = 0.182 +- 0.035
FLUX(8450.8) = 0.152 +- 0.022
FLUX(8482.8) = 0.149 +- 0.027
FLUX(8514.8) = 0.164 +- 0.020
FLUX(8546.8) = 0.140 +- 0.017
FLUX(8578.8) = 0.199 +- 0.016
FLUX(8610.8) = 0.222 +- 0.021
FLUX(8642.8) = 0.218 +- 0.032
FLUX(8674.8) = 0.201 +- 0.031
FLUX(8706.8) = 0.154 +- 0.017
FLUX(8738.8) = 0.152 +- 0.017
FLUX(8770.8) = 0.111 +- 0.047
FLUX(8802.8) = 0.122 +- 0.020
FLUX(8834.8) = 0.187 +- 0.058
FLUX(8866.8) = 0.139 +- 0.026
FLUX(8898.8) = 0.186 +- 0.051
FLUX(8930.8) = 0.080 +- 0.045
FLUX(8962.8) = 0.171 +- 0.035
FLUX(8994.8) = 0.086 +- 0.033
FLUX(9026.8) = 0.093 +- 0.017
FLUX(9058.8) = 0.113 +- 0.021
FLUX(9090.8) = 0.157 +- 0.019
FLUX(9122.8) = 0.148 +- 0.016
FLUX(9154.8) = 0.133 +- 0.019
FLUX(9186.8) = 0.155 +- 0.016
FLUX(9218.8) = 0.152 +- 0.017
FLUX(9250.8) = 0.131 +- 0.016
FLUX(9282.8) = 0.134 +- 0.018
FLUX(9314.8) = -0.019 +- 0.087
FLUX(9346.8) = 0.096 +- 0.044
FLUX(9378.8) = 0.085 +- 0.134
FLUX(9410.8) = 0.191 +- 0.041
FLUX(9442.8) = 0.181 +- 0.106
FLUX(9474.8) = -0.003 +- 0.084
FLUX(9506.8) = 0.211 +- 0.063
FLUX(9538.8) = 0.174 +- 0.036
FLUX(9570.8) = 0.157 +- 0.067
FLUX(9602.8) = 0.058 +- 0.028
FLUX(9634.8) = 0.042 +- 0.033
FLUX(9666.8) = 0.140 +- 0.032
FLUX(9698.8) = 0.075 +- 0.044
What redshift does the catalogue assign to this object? 1.146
